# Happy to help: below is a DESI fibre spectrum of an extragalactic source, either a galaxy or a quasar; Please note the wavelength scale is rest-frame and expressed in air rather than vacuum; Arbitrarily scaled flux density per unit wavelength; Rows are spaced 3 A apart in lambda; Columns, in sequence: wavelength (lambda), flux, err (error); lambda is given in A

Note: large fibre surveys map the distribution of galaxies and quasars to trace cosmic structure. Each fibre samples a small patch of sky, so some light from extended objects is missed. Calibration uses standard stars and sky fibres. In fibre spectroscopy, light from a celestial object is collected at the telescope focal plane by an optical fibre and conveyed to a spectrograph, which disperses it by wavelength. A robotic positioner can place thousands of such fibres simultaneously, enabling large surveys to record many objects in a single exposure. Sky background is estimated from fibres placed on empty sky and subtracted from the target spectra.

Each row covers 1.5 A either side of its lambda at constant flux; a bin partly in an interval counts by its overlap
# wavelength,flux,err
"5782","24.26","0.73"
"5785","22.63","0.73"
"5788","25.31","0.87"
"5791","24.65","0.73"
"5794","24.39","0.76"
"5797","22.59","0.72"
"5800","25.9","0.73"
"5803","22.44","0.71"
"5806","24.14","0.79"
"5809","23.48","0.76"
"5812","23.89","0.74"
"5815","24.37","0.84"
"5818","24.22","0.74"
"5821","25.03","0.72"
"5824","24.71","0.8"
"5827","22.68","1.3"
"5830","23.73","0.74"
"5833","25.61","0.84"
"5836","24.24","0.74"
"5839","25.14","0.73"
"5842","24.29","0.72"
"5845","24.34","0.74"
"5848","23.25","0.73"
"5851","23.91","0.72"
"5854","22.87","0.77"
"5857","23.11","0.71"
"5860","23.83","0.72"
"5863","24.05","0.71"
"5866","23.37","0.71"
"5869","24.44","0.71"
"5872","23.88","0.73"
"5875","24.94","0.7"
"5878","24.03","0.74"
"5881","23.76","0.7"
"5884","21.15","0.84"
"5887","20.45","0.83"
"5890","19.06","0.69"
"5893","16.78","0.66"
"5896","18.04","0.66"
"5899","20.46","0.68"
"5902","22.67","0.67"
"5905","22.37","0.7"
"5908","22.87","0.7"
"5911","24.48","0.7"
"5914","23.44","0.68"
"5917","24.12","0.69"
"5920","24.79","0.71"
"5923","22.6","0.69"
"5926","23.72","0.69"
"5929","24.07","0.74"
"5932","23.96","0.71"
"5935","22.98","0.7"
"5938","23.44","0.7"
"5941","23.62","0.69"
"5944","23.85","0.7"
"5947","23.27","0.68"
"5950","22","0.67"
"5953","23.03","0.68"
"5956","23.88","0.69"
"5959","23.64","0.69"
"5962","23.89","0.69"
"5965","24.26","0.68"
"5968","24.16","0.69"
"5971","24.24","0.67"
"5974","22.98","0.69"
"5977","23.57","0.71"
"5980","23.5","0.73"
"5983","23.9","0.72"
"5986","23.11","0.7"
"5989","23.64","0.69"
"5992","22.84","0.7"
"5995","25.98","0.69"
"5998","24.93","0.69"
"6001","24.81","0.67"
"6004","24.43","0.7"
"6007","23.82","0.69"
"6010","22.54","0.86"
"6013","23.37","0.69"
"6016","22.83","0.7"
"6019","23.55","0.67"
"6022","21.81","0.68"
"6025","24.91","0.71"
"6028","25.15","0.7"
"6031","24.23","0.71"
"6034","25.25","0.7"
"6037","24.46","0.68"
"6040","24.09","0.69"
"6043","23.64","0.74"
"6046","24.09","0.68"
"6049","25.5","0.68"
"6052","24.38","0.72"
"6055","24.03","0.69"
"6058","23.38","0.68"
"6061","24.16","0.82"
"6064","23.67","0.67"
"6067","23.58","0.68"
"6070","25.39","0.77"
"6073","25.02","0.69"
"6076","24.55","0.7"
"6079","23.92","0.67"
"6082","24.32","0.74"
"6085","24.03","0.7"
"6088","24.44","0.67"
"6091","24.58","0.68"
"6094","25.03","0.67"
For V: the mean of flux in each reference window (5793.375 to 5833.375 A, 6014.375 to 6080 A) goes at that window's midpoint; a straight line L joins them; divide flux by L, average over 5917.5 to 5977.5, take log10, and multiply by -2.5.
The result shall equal 0.02 mag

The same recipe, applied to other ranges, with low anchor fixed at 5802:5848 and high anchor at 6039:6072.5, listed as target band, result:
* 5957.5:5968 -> 0.010 mag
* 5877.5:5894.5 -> 0.168 mag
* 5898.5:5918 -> 0.053 mag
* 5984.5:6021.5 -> 0.019 mag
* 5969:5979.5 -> 0.026 mag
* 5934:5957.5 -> 0.042 mag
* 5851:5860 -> 0.040 mag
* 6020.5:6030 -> 0.010 mag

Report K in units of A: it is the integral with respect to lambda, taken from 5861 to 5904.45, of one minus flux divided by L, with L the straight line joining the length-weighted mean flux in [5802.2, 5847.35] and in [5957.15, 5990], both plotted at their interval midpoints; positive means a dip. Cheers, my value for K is 3.7 A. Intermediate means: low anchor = 24.2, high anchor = 23.7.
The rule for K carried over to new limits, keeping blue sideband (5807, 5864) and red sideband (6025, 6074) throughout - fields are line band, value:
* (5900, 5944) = 1.26 A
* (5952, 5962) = 0.26 A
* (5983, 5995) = 0.32 A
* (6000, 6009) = 0.03 A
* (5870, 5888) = 0.72 A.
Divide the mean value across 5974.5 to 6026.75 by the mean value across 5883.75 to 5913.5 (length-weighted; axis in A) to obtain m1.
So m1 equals 1.1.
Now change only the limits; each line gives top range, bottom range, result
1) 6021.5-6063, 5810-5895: 1.04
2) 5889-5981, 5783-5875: 0.95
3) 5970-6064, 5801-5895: 1.03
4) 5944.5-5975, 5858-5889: 1.01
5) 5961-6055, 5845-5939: 1.05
